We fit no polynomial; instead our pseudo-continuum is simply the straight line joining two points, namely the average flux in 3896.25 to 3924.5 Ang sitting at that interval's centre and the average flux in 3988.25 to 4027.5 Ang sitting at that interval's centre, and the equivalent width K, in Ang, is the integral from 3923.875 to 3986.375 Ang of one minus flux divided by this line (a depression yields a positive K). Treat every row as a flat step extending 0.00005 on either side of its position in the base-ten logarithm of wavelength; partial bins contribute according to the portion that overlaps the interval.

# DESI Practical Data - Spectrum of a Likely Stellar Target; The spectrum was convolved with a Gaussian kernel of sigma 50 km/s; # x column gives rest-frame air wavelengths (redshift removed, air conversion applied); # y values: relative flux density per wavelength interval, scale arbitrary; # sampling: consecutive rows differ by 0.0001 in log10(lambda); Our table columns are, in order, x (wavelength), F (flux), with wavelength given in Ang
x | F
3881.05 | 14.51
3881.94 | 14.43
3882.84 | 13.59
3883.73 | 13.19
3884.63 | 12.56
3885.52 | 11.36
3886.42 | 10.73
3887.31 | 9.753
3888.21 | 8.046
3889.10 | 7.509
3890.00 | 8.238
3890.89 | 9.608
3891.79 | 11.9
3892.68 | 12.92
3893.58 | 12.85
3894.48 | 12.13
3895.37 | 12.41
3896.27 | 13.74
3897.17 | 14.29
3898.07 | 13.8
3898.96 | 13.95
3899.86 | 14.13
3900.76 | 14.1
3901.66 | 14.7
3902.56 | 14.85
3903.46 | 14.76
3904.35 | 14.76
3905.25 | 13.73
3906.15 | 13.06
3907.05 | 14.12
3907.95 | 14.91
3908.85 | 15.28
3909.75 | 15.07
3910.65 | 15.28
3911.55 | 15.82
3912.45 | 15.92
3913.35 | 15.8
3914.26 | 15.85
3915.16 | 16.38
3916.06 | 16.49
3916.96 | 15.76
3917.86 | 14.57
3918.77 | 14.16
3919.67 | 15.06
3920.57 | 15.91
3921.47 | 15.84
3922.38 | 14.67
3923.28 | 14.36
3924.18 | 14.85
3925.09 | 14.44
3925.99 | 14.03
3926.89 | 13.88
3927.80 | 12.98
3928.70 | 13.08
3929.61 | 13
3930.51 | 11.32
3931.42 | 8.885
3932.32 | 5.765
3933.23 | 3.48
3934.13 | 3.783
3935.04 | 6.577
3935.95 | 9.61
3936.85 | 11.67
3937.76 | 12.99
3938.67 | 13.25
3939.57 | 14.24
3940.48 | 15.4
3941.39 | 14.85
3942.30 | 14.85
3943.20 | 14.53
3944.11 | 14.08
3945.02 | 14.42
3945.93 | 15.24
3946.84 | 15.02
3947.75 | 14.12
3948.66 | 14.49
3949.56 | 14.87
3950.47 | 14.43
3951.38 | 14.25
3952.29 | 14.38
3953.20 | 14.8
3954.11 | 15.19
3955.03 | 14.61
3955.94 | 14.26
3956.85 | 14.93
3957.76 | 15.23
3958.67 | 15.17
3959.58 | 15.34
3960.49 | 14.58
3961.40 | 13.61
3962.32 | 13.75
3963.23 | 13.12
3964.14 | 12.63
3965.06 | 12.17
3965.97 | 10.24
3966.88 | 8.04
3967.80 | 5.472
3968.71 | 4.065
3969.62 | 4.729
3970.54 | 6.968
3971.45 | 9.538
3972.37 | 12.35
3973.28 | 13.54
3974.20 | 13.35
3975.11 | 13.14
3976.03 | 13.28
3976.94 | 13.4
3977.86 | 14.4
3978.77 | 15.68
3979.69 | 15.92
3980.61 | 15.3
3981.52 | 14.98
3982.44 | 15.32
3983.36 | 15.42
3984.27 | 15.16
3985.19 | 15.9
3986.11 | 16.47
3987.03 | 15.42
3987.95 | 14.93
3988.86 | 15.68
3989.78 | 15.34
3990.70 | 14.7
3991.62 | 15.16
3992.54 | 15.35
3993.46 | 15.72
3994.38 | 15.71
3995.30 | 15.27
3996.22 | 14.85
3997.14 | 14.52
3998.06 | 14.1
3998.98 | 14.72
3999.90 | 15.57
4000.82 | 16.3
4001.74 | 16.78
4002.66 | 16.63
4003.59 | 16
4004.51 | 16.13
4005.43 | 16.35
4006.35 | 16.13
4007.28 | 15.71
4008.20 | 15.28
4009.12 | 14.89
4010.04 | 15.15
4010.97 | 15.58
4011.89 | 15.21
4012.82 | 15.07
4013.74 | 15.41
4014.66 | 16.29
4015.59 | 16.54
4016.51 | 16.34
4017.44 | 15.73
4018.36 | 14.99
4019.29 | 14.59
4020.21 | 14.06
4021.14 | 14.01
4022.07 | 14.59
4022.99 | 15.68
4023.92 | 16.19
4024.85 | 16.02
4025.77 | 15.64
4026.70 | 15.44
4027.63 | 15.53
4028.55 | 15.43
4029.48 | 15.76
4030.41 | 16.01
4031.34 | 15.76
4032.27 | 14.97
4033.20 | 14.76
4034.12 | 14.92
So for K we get 9.68 Ang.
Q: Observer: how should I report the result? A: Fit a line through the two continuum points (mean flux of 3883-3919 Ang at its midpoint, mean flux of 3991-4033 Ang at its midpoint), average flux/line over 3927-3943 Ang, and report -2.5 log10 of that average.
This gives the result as 0.26 mag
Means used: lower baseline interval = 13.5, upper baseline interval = 15.5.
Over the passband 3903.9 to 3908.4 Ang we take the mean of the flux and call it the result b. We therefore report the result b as 14.1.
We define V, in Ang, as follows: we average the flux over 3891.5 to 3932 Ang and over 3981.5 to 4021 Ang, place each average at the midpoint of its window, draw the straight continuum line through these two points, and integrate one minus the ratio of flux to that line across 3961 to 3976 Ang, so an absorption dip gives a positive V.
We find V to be 4.5 Ang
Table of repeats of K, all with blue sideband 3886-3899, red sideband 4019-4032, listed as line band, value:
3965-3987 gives 2.5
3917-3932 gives -1.8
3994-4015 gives -1.2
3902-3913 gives -2.8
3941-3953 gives -1.5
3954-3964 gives -0.8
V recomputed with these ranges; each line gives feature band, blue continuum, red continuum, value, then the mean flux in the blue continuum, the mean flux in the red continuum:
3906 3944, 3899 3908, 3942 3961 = 2.8 Ang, 14.3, 14.7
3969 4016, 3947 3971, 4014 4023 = -2.0 Ang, 12.5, 15.3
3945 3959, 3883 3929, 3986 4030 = -0.2 Ang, 13.7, 15.5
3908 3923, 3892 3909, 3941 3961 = -1.4 Ang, 13.9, 14.7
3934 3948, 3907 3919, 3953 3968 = 1.1 Ang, 15.4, 13.2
